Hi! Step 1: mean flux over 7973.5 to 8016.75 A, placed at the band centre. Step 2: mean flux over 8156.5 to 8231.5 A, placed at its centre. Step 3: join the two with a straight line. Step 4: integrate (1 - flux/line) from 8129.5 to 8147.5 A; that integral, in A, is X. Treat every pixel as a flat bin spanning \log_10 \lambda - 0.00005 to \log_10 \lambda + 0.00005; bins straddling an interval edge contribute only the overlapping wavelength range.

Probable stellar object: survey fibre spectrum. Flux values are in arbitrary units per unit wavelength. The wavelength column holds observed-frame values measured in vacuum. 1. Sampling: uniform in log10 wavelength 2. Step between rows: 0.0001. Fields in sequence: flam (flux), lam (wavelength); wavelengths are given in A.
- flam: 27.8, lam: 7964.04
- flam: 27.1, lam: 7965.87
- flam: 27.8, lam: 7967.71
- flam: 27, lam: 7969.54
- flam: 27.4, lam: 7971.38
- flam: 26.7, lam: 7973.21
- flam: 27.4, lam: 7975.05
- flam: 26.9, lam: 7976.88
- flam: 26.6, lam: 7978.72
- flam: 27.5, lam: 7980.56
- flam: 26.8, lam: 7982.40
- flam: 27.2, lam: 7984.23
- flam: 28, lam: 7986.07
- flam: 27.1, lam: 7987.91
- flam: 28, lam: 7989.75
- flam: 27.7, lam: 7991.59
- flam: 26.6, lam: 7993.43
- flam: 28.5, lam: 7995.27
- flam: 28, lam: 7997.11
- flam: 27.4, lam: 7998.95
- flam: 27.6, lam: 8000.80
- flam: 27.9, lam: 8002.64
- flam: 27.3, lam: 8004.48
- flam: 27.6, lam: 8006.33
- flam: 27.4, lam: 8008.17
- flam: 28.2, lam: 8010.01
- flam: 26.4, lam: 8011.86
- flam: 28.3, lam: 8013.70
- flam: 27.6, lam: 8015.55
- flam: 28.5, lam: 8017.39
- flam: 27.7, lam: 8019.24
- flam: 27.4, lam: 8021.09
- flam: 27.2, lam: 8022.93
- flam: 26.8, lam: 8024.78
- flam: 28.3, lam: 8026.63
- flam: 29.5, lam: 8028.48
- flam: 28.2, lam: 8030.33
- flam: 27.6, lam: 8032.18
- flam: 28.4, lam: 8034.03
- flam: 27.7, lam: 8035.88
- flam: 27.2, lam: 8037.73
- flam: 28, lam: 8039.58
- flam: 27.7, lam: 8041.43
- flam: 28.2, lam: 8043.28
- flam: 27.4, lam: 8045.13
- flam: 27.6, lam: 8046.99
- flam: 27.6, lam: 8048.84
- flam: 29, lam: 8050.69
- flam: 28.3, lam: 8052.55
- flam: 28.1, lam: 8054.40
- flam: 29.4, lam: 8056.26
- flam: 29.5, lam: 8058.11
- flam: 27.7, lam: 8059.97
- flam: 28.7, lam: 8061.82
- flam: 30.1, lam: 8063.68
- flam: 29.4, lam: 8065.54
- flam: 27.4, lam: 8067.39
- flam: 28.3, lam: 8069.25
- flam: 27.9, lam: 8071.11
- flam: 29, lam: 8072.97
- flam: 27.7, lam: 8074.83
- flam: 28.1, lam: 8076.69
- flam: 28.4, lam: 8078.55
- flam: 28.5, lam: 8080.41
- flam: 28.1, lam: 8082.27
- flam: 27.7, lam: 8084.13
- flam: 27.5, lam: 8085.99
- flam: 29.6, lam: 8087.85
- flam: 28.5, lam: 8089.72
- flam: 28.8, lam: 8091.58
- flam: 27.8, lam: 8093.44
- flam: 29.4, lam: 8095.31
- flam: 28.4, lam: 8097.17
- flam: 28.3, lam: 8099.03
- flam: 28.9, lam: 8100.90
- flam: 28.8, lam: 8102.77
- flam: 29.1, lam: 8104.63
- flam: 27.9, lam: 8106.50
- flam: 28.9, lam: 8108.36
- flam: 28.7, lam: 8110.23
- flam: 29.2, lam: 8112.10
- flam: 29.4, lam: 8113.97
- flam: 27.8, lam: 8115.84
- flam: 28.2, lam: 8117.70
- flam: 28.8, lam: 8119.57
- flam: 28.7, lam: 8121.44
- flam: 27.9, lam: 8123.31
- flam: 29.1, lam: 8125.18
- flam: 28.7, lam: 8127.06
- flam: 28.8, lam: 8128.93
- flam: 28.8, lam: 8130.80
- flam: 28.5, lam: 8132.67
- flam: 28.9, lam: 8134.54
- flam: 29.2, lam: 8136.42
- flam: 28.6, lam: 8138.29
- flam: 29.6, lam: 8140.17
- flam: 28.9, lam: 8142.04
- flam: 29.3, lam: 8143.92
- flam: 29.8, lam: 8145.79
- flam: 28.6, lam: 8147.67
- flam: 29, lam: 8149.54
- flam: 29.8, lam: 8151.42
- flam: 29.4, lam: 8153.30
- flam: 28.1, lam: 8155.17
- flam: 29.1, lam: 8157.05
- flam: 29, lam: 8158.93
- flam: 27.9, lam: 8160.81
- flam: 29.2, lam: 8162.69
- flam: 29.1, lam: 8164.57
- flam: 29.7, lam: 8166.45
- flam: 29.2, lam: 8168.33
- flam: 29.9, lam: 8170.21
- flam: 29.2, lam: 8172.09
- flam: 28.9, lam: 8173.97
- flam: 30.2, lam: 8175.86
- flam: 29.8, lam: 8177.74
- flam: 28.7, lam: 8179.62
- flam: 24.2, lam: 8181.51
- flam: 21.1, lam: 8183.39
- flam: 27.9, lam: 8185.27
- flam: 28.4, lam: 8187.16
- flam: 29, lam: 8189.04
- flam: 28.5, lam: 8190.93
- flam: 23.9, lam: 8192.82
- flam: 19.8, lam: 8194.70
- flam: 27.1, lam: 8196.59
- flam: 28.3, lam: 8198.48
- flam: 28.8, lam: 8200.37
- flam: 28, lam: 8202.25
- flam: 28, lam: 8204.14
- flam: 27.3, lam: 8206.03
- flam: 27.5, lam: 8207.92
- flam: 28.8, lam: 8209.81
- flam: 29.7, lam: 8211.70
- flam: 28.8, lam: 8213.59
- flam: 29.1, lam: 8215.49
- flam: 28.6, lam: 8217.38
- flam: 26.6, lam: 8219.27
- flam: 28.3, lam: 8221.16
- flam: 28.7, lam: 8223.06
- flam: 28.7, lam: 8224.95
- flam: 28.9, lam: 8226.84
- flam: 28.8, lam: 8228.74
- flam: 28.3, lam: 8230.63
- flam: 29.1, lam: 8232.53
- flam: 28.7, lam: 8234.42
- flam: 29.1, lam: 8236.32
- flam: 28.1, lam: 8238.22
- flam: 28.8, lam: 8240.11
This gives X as -0.8 A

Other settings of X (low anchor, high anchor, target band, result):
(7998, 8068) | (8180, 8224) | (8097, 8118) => -0.7 A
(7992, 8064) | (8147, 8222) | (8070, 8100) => -0.4 A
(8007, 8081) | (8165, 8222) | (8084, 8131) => -1.1 A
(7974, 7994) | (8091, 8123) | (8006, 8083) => -0.4 A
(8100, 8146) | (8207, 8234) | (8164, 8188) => 0.4 A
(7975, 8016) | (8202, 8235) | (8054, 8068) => -0.5 A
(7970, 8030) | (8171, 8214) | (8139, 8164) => -1.4 A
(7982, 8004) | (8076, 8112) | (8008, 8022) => 0.0 A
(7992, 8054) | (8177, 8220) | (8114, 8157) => -2.2 A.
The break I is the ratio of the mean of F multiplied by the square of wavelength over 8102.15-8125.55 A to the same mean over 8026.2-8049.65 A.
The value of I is 1.04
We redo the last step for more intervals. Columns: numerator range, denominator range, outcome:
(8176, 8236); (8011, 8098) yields 1.02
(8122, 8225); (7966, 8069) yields 1.06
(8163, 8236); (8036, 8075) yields 1.03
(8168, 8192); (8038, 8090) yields 1.02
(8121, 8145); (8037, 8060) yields 1.05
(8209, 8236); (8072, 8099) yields 1.04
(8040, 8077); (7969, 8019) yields 1.05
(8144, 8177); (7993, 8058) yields 1.08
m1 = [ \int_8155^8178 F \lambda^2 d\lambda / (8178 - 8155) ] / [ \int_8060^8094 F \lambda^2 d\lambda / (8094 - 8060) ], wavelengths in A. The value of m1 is 1.05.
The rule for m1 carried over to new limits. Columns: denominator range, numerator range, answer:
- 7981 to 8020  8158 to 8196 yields 1.05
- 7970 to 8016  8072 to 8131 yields 1.07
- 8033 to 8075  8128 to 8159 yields 1.05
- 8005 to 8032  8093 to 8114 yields 1.06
